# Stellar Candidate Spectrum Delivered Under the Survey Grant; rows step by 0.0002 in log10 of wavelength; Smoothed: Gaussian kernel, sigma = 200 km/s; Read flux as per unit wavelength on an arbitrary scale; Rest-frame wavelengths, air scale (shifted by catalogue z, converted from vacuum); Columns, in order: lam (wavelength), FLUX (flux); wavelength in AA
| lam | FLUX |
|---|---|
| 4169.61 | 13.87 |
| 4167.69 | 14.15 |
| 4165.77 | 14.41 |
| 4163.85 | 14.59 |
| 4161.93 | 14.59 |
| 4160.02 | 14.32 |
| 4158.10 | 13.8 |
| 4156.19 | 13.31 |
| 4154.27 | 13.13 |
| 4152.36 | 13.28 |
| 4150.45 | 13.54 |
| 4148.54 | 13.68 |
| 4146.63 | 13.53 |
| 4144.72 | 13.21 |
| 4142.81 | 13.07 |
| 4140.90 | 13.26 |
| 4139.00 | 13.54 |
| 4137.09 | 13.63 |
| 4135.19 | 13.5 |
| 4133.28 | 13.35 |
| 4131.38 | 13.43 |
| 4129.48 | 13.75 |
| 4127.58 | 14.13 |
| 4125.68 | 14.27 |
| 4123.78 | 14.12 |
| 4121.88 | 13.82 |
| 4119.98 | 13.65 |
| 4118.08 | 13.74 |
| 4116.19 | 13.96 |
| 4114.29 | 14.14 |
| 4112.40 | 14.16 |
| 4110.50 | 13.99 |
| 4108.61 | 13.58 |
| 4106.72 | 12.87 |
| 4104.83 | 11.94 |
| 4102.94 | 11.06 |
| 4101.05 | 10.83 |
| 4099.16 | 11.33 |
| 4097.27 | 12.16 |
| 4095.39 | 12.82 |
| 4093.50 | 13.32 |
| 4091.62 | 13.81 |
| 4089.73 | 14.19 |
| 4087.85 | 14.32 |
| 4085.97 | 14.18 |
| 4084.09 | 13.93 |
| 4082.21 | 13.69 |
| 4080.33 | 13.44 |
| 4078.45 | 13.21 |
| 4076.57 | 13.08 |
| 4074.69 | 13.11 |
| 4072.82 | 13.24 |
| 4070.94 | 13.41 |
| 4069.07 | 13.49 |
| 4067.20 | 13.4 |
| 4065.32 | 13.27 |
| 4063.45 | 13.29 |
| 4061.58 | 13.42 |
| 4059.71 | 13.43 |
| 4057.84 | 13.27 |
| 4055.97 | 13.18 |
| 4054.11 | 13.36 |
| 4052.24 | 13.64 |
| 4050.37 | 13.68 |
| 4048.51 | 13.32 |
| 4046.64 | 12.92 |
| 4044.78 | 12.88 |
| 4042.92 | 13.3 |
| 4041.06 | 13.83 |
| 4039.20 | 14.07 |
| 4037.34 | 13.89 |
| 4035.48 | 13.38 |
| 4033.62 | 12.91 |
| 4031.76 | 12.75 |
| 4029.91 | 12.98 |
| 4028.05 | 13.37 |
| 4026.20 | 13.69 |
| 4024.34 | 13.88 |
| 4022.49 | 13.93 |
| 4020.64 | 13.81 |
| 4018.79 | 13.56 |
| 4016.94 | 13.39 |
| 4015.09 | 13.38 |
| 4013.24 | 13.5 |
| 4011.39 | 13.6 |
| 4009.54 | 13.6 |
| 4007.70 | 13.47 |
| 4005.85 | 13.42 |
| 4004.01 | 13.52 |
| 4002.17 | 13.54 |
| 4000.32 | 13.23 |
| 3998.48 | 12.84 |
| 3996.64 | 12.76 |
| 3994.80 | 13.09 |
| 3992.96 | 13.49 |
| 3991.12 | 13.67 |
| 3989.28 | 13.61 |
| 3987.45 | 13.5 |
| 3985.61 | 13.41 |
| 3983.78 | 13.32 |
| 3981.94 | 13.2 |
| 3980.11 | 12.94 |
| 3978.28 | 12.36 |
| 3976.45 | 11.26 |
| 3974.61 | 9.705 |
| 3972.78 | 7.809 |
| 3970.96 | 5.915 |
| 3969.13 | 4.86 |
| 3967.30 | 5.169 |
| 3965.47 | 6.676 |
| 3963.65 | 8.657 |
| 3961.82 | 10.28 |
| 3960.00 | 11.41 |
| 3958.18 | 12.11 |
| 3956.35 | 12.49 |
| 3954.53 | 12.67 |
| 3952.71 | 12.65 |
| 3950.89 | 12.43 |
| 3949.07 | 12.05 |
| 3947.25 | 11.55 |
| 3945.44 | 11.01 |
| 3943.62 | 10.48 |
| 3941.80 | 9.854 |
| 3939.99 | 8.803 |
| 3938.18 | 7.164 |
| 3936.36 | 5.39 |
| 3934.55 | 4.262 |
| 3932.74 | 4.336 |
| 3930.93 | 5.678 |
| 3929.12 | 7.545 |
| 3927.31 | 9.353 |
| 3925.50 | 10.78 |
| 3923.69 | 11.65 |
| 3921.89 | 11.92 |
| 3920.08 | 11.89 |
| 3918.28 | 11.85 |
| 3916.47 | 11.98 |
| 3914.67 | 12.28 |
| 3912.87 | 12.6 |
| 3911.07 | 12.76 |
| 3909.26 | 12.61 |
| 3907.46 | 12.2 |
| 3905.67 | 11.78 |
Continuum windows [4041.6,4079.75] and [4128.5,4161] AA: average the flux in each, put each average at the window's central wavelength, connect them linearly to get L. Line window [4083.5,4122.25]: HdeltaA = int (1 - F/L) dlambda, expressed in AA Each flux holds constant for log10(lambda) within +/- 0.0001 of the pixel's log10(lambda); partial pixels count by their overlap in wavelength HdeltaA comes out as 0.5 AA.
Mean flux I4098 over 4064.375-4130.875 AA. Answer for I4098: 13.4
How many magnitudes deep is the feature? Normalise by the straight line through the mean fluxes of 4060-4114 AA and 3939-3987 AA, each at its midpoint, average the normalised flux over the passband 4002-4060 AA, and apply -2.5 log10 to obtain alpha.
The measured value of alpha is -0.127 mag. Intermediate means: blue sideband 10.5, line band 13.5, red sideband 13.2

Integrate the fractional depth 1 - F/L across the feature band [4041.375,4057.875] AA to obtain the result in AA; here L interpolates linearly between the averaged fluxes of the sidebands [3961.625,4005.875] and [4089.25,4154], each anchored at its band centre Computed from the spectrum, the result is -1.4 AA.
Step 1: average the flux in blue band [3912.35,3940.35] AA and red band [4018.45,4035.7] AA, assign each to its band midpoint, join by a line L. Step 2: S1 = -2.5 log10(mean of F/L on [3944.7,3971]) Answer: 0.03 mag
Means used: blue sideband 9.18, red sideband 13.4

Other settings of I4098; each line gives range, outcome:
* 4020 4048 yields 13.4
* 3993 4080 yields 13.4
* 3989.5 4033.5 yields 13.4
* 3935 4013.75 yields 11.3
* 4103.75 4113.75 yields 13.3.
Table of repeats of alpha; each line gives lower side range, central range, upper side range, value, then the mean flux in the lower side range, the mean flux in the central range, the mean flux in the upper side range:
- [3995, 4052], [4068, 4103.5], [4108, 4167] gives 0.04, 13.4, 13.1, 13.8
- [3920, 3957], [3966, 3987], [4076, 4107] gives 0.05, 9.65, 10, 12.9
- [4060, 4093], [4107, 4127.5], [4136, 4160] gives -0.03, 13.6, 13.9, 13.5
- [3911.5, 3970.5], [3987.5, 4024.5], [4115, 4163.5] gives -0.22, 9.74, 13.5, 13.7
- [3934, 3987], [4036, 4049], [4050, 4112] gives -0.11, 10.1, 13.5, 13.2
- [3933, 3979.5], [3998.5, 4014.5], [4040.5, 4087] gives -0.19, 9.43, 13.4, 13.4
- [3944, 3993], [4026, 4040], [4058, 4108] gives -0.10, 11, 13.4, 13.1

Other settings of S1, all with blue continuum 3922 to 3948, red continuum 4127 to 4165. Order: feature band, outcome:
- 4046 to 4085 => -0.15 mag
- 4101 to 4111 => 0.02 mag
